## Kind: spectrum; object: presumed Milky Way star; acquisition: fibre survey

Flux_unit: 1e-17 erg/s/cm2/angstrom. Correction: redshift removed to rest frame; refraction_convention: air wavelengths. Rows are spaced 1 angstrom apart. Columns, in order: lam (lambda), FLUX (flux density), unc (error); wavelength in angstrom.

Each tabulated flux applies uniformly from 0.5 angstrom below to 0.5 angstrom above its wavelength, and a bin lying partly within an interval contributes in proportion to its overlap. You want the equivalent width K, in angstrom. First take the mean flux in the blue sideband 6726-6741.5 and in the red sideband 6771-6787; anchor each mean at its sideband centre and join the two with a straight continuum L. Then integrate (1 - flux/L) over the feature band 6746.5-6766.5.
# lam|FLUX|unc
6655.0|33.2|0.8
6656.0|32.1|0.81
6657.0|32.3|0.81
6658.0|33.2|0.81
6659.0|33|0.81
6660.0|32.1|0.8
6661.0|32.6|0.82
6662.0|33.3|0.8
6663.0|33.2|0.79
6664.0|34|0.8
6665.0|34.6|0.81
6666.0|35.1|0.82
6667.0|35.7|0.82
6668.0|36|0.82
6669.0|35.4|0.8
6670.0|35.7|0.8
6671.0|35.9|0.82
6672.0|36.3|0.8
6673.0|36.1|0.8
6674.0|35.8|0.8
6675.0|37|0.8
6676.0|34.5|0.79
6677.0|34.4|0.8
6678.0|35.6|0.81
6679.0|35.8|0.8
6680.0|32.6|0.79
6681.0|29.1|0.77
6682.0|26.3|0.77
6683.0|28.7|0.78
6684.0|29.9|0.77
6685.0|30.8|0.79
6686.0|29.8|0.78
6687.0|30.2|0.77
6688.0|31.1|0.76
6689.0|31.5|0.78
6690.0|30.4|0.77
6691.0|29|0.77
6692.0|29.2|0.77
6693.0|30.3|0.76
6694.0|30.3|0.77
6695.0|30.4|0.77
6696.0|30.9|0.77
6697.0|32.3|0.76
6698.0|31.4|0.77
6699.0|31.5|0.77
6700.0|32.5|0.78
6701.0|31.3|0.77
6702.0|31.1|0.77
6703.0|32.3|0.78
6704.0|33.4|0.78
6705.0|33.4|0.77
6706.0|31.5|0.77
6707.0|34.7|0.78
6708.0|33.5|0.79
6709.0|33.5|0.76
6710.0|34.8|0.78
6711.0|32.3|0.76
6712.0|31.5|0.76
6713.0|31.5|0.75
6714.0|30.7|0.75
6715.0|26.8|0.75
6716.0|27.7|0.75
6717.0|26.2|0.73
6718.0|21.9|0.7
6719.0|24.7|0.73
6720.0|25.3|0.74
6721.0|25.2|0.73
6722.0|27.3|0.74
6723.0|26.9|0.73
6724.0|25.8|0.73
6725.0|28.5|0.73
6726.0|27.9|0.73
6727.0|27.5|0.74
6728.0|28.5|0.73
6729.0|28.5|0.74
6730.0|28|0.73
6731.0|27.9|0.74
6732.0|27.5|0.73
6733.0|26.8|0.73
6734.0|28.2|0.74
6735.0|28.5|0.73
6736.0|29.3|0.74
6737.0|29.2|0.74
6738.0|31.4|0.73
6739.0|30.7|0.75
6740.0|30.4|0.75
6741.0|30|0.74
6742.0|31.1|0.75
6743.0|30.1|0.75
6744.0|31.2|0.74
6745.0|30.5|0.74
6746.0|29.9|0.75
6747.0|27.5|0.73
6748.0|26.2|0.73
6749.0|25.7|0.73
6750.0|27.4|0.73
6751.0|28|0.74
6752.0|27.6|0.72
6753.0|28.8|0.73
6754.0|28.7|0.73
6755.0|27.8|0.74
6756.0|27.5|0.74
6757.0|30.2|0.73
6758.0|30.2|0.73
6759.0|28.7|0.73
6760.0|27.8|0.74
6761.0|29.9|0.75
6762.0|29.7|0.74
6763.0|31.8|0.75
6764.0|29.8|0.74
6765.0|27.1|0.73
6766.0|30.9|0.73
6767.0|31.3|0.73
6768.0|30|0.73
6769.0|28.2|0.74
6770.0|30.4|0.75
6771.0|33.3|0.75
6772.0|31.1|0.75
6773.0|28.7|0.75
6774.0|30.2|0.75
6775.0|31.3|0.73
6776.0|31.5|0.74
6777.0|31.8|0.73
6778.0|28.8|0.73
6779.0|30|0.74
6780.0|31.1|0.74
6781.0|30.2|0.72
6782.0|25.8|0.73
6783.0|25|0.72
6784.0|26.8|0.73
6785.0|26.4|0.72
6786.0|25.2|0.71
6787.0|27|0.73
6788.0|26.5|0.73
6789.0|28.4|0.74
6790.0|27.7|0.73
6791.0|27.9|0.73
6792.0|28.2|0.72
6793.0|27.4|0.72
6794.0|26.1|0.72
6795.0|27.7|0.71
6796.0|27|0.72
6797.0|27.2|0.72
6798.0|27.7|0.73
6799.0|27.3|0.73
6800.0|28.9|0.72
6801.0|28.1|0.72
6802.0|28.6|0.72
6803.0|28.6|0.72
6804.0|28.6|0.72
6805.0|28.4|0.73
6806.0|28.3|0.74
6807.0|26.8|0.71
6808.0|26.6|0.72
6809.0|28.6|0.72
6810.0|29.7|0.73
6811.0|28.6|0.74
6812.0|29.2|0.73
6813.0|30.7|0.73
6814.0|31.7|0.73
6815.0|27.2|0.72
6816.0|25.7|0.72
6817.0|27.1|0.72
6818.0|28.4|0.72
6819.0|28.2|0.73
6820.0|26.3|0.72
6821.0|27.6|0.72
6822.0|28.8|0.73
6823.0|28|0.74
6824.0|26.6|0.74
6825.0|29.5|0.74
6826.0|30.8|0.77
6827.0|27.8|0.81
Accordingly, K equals 0.2 angstrom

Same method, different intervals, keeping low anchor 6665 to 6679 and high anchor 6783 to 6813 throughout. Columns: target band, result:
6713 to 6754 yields 4.7 angstrom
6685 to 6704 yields 1.8 angstrom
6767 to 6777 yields -0.4 angstrom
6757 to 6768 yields 0.1 angstrom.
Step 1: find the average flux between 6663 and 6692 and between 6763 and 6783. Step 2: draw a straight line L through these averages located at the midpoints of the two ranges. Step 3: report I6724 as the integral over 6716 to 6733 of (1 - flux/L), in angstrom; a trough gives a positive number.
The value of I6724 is 2.58 angstrom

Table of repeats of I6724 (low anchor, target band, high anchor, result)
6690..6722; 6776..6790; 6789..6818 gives 0.2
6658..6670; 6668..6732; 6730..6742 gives 1.7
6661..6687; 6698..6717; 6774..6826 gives 0.2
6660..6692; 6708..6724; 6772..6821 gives 1.5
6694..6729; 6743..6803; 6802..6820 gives 0.5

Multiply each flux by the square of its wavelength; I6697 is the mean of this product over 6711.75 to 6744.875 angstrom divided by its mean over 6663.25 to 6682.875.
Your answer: 0.84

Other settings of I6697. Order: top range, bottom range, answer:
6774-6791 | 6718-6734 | 1.07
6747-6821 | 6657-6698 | 0.90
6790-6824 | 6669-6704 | 0.90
